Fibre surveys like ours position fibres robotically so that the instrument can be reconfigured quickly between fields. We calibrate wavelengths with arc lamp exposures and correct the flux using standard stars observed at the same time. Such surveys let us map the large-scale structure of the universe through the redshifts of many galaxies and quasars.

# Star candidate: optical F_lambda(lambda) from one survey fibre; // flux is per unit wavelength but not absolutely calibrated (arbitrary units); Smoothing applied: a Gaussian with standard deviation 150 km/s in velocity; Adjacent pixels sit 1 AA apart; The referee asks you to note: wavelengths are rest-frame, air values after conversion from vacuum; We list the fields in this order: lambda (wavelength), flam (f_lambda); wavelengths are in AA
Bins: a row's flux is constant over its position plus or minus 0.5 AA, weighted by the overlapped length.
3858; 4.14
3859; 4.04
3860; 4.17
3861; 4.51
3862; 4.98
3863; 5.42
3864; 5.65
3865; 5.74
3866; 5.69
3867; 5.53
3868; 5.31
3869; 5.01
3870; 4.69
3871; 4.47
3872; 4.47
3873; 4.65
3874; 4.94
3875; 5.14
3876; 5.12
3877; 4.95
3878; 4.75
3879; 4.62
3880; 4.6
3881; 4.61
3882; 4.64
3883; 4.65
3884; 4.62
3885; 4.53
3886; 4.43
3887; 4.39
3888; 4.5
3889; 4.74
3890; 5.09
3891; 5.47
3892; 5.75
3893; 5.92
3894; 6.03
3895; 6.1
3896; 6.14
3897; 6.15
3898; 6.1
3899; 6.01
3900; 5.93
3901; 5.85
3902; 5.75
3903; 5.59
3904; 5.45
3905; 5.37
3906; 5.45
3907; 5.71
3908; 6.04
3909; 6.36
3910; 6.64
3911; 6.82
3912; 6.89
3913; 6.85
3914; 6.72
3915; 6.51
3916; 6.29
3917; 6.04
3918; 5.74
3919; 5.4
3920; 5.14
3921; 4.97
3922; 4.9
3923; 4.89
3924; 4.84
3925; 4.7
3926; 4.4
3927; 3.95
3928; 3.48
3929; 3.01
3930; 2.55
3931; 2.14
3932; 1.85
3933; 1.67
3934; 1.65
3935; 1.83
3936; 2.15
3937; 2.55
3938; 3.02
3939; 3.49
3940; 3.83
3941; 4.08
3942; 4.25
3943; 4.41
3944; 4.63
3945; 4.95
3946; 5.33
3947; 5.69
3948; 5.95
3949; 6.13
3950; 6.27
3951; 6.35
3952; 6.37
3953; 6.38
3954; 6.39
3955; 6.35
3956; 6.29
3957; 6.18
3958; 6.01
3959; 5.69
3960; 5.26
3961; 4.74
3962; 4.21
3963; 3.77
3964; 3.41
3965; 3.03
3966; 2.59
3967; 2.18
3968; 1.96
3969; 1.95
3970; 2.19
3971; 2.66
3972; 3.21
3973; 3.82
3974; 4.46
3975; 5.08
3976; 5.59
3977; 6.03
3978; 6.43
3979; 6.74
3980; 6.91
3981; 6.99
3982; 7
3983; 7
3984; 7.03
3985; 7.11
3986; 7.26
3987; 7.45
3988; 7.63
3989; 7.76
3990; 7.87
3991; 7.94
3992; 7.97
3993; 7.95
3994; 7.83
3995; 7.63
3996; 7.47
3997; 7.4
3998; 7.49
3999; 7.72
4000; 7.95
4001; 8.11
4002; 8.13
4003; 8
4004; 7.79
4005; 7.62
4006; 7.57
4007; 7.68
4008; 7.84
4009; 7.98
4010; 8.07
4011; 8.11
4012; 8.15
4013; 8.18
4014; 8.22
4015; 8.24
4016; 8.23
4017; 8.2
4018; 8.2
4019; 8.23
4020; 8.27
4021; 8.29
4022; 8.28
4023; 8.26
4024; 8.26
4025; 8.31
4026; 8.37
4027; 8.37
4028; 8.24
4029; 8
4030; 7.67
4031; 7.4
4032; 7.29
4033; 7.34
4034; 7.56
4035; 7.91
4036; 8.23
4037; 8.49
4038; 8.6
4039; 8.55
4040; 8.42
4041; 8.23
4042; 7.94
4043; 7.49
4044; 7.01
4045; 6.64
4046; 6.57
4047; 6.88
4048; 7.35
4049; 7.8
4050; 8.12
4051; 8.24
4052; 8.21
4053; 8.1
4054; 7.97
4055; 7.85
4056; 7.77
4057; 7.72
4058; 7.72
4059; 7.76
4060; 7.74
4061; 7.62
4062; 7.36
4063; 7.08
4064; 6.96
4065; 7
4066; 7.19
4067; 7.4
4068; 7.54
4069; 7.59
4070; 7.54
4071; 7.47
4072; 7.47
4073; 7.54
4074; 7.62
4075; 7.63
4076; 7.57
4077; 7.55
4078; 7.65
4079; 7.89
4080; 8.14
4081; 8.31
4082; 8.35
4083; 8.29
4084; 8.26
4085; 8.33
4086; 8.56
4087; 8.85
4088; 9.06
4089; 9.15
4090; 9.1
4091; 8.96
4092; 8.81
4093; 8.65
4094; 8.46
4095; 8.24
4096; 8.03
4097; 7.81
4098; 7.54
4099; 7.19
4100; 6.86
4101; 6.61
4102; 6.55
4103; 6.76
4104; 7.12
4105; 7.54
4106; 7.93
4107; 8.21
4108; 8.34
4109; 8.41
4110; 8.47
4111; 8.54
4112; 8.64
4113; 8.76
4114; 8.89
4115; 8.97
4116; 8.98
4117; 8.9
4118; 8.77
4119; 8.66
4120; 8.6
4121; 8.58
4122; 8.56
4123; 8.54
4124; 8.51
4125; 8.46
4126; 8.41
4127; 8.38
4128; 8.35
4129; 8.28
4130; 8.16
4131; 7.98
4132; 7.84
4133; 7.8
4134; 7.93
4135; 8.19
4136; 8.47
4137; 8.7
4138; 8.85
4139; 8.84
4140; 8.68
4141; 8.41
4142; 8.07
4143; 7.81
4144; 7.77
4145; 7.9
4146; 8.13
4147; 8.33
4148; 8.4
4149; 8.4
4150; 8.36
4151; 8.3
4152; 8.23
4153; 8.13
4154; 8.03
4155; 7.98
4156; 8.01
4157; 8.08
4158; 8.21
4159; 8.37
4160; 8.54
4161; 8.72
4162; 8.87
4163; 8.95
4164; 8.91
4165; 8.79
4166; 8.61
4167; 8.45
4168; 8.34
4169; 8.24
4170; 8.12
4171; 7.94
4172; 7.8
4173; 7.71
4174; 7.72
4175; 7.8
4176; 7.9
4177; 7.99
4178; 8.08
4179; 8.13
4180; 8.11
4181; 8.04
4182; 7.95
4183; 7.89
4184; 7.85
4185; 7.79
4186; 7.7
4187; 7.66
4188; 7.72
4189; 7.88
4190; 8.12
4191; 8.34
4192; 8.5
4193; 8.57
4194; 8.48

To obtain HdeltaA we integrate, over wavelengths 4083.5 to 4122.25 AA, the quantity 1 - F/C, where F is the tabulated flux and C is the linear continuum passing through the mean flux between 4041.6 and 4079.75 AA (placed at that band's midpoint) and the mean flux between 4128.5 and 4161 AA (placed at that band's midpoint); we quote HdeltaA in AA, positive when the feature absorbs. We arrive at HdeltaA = -1.9 AA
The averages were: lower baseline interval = 7.54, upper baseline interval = 8.23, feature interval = 8.27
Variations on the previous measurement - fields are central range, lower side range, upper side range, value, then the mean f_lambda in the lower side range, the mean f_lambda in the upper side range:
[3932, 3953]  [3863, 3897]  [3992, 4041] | 7.3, 5.08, 8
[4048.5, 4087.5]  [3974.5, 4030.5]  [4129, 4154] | 0.7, 7.68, 8.23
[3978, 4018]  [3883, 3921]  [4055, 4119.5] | -4.6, 5.72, 7.97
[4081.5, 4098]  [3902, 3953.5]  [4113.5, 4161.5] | -2.1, 4.83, 8.36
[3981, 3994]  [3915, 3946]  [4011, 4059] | -2.9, 3.96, 7.94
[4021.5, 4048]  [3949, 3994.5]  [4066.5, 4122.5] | -3.7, 5.63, 8.11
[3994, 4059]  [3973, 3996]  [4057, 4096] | -4.5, 6.93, 7.96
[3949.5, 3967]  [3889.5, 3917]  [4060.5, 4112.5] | 3.8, 6.04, 7.88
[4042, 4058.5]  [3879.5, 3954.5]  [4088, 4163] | -1.2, 4.99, 8.27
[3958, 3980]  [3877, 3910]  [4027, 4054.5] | 8.2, 5.37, 7.8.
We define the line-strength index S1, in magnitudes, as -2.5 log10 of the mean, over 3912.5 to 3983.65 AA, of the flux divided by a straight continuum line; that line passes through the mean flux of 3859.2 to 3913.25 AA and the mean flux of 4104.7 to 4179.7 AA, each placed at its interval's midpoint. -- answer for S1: 0.29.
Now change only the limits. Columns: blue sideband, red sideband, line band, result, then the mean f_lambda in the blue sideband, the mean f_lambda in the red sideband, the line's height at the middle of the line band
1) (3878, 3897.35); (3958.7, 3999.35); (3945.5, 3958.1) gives -0.11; 5.09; 5.71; 5.52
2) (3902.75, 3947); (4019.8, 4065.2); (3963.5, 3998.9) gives 0.07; 4.61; 7.81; 6.14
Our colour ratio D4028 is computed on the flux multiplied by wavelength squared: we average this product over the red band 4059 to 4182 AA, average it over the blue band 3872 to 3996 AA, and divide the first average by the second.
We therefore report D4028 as 1.7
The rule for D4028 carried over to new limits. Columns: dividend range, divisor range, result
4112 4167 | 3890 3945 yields 1.93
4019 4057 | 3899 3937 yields 1.74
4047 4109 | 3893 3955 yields 1.68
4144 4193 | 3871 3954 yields 1.87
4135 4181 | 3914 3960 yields 1.97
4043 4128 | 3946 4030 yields 1.26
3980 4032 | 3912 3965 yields 1.73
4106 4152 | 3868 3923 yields 1.74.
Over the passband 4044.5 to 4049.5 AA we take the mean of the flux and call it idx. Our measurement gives 7.05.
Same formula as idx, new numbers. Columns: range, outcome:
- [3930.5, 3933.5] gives 1.89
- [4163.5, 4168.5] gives 8.62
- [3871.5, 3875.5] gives 4.8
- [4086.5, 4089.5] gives 9.02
